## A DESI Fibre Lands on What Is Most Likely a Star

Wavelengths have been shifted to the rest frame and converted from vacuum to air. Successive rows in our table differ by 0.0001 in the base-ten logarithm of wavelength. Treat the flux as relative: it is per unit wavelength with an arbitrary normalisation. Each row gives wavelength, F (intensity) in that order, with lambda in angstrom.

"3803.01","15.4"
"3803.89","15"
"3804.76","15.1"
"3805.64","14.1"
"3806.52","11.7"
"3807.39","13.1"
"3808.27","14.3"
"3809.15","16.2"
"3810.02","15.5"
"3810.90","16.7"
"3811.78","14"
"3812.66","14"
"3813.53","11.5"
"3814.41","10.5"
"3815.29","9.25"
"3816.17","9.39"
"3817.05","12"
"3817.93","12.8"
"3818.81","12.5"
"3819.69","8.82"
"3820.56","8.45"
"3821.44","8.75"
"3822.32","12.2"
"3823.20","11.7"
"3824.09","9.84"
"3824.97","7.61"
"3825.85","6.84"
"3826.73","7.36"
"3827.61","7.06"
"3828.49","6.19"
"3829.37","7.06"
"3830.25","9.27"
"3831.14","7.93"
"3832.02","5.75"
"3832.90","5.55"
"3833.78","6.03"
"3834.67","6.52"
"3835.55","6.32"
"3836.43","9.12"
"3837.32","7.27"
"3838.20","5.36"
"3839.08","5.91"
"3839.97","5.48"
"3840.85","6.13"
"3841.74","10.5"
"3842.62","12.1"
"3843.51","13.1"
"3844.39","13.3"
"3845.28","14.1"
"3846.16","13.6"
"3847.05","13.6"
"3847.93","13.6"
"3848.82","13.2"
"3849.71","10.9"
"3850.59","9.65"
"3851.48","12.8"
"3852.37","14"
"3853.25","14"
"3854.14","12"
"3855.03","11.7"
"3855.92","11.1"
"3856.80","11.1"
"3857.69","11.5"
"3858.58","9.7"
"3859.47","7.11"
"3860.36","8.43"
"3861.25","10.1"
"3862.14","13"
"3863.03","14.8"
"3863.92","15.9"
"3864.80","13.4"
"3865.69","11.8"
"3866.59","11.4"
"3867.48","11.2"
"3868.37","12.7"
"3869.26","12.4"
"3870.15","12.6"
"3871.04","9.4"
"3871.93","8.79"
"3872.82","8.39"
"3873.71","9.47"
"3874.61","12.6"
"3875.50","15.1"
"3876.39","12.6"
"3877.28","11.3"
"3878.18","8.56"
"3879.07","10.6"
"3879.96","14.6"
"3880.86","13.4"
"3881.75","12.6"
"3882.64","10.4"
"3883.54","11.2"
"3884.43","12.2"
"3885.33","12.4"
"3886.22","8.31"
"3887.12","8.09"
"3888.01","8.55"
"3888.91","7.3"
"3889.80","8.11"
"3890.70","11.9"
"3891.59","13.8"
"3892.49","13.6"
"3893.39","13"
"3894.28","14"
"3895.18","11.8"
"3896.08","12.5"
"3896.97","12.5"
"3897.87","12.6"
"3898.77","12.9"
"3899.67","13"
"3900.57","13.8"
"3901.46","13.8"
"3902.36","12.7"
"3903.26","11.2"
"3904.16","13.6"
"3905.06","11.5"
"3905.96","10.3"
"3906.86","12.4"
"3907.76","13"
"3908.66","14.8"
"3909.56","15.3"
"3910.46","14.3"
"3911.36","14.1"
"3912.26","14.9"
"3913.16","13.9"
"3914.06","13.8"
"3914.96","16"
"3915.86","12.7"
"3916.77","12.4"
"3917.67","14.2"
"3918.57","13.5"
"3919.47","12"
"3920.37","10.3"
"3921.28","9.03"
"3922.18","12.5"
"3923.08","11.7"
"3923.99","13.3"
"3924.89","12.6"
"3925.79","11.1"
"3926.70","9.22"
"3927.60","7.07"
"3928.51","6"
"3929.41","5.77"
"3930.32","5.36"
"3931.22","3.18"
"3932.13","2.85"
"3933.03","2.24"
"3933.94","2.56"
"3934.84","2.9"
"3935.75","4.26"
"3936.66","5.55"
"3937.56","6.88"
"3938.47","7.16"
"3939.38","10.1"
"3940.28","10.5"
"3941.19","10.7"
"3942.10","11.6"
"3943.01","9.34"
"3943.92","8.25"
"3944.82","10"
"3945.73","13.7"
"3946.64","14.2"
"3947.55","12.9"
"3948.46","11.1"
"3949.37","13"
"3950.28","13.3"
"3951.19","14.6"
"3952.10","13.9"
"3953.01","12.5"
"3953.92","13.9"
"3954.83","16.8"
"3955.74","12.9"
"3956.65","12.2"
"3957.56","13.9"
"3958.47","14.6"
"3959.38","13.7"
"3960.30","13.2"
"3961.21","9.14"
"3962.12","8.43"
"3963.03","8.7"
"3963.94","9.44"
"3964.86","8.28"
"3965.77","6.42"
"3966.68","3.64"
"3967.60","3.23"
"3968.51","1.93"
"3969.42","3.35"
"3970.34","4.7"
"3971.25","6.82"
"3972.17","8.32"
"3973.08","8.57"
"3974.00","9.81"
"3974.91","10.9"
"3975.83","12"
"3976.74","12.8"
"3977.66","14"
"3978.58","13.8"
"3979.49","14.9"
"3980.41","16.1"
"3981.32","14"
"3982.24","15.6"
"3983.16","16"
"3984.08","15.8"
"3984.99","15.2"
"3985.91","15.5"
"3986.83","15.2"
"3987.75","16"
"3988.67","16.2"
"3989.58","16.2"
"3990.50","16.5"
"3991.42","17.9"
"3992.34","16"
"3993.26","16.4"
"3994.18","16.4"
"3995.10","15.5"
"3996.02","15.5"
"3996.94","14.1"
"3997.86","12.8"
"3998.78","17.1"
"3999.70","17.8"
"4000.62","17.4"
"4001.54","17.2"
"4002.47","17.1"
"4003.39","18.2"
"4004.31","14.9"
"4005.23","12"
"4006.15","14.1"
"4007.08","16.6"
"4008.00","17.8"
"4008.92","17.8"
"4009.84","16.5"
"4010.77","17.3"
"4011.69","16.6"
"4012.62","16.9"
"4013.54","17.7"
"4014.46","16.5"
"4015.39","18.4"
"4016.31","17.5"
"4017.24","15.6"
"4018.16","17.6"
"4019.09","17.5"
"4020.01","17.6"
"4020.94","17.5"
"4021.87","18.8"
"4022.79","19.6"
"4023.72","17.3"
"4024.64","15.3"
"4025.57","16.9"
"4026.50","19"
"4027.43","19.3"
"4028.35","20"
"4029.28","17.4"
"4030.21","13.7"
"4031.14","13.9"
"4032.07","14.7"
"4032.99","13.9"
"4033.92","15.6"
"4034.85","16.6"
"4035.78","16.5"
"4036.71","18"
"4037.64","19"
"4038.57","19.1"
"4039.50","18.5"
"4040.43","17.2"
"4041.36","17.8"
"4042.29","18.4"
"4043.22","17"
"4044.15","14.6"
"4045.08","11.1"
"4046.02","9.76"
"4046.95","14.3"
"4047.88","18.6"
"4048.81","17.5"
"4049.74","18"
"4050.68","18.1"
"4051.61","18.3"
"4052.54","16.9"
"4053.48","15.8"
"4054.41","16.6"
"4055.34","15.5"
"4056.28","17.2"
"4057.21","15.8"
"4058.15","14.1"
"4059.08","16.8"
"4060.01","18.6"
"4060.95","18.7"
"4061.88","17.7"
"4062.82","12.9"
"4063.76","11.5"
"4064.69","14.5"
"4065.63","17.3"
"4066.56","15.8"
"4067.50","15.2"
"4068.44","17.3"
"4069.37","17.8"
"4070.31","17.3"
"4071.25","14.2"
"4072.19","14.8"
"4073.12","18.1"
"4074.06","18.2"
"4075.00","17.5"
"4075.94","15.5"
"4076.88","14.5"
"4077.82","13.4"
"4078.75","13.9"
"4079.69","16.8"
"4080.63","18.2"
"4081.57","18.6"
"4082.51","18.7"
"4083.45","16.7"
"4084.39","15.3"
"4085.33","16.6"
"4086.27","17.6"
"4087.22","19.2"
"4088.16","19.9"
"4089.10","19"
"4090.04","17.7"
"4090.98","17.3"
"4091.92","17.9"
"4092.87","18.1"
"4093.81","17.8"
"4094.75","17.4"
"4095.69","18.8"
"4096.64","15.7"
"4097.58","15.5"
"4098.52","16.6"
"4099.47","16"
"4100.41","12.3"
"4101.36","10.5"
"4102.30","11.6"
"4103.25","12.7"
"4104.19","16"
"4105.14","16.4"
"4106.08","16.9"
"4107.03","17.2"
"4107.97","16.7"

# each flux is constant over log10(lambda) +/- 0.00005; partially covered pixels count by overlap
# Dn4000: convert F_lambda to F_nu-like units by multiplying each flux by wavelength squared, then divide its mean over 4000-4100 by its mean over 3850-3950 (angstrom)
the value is 1.6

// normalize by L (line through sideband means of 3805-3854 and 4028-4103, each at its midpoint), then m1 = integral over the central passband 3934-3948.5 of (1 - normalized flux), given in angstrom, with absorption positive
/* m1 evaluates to 4.6 angstrom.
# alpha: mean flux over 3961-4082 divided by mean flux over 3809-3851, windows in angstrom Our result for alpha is 1.5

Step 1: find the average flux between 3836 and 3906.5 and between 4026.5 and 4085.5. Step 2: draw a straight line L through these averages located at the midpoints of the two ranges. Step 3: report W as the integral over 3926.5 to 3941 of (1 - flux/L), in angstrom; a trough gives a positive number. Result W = 8.1 angstrom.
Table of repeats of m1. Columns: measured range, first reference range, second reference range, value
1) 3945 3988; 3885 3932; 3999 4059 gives 7.33 angstrom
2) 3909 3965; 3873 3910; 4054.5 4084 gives 9.93 angstrom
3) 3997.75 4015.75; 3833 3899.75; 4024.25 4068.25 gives -1.65 angstrom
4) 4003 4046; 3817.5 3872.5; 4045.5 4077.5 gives -4.56 angstrom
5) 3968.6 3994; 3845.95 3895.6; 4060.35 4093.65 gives 2.14 angstrom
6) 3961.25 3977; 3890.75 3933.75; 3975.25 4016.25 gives 7.66 angstrom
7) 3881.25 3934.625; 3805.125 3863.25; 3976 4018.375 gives 7.33 angstrom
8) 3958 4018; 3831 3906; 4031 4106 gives 2.78 angstrom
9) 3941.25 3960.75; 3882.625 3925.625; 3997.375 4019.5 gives 2.03 angstrom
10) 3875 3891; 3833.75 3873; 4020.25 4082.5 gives 0.99 angstrom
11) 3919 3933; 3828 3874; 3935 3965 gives 2.97 angstrom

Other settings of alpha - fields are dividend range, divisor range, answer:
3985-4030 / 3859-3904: 1.44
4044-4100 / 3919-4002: 1.46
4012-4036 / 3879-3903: 1.43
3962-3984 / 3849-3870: 0.83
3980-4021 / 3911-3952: 1.62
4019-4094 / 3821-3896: 1.59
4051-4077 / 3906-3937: 1.60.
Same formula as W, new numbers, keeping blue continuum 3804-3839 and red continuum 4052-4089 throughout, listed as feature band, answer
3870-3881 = 0.22 angstrom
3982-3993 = -1.29 angstrom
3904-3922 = -0.95 angstrom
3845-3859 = -1.81 angstrom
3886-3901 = 0.49 angstrom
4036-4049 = -0.60 angstrom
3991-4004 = -1.57 angstrom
